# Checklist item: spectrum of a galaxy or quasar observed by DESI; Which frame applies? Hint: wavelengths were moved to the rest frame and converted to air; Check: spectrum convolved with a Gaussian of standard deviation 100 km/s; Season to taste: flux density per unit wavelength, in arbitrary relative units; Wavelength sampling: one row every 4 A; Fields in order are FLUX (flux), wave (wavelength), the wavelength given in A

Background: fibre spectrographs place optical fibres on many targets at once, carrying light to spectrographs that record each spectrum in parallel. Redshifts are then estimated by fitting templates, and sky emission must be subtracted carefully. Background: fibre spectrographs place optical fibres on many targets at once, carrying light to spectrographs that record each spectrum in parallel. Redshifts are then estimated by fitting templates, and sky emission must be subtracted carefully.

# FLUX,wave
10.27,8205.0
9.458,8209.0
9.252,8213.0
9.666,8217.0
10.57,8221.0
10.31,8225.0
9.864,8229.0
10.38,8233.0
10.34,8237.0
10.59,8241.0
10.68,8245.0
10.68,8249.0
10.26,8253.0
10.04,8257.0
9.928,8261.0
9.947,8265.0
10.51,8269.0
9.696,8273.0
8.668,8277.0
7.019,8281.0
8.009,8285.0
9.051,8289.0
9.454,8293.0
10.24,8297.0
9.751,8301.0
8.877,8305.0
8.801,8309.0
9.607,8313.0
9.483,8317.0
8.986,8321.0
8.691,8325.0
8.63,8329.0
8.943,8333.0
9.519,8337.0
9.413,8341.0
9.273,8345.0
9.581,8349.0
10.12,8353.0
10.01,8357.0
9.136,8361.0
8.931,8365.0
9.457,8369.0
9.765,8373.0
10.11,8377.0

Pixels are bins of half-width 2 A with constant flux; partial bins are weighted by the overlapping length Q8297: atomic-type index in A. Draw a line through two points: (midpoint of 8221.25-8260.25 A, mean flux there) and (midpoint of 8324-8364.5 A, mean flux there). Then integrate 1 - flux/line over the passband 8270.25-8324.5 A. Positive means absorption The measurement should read 4.0 A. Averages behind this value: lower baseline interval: 10.3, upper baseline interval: 9.33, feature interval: 9.06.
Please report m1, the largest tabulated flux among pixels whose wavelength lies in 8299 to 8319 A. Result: 9.751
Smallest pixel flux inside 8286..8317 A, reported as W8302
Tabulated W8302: 8.801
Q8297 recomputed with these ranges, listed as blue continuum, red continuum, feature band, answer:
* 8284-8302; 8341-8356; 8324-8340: 0.95 A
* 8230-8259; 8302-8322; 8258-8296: 2.44 A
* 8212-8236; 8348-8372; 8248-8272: -0.65 A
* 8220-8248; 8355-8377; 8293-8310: 0.84 A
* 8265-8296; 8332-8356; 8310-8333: 0.71 A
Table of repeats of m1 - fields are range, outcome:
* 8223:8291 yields 10.68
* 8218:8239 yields 10.57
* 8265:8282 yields 10.51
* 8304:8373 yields 10.12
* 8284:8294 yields 9.454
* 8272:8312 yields 10.24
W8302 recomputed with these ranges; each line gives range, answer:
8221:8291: 7.019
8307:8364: 8.63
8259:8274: 9.696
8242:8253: 10.26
